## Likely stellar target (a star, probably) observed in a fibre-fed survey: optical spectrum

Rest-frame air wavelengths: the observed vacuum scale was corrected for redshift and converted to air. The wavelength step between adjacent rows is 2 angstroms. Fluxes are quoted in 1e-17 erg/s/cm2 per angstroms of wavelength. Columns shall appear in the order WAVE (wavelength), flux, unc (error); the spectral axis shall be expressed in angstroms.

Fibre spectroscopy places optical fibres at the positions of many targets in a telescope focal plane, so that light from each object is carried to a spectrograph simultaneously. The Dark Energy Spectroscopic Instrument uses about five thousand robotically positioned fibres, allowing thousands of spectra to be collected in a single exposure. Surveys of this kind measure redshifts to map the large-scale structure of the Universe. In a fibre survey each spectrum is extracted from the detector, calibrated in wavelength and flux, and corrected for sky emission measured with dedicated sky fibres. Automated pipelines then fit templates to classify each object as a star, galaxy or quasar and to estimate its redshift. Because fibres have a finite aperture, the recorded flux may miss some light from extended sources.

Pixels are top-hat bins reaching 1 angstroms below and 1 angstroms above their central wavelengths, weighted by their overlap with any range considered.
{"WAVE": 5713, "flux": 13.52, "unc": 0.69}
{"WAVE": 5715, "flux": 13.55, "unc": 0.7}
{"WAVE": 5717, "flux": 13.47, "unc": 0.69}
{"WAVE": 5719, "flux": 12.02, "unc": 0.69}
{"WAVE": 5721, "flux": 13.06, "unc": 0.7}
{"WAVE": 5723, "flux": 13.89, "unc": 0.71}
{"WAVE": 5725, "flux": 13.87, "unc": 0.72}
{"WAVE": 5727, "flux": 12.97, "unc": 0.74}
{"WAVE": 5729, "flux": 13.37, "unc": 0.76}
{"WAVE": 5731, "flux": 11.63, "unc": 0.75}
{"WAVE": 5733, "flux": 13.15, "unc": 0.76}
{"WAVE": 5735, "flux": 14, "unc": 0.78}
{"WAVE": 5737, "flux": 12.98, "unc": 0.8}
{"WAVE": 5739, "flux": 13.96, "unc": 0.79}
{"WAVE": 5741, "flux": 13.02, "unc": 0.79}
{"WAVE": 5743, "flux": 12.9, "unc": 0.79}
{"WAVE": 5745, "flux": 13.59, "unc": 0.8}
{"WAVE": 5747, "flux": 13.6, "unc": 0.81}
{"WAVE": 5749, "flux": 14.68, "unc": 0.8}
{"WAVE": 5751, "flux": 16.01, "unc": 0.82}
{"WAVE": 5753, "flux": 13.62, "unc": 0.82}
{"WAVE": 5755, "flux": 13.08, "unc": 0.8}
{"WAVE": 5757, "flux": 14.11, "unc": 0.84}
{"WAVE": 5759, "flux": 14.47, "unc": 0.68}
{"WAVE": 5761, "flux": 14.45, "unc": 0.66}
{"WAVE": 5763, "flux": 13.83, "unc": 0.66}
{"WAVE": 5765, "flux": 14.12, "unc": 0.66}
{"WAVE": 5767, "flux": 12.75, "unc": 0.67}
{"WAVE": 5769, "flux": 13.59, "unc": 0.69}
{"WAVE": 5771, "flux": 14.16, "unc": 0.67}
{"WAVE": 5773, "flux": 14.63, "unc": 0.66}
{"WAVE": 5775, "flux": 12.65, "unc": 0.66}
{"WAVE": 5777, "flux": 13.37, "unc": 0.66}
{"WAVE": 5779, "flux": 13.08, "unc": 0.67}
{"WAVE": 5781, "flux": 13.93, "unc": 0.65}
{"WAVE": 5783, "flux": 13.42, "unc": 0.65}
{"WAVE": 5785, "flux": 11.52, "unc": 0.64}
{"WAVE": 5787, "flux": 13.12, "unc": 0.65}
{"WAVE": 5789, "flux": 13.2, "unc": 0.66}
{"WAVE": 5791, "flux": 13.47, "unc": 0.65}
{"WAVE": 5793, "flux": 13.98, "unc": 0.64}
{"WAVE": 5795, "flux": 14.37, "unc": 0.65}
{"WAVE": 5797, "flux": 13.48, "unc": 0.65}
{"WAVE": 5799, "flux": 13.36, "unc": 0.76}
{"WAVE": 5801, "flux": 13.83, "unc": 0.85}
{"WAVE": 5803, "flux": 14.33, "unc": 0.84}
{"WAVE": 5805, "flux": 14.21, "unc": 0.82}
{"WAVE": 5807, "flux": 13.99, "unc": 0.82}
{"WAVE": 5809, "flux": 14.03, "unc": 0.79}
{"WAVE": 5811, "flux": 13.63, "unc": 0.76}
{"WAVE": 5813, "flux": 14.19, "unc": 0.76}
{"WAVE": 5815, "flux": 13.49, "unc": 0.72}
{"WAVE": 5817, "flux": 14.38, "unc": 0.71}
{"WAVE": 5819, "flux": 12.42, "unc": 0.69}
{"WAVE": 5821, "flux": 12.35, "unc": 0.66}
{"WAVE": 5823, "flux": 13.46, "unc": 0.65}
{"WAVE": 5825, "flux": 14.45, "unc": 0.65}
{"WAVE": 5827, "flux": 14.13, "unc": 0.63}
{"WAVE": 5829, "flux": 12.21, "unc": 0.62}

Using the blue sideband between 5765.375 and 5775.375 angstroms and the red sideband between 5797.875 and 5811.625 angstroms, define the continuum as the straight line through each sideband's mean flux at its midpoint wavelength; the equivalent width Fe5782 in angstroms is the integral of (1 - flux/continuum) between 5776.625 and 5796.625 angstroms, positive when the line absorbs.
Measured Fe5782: 0.6 angstroms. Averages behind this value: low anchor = 13.6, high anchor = 13.9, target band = 13.3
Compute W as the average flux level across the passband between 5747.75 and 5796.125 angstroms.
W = 13.7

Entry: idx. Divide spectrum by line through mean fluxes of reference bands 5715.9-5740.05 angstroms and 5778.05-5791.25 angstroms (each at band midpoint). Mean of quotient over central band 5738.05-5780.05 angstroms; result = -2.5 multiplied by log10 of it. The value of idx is -0.05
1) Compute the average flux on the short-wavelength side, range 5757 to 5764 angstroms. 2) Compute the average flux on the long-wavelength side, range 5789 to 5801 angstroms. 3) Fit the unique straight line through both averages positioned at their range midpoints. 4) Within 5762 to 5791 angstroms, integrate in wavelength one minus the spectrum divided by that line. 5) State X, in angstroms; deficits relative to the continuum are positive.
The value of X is 1.2 angstroms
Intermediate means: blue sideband 14.2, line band 13.4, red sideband 13.7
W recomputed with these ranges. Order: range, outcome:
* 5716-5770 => 13.6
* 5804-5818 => 14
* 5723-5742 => 13.3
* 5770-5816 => 13.6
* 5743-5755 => 14.1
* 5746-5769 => 14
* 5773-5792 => 13.2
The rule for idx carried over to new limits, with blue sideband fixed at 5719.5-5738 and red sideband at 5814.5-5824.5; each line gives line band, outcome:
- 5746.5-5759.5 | -0.08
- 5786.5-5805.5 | -0.04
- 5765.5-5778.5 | -0.03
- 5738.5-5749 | -0.03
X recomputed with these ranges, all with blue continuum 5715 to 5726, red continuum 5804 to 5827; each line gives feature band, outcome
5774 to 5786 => 0.5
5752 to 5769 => -0.4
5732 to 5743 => 0.0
